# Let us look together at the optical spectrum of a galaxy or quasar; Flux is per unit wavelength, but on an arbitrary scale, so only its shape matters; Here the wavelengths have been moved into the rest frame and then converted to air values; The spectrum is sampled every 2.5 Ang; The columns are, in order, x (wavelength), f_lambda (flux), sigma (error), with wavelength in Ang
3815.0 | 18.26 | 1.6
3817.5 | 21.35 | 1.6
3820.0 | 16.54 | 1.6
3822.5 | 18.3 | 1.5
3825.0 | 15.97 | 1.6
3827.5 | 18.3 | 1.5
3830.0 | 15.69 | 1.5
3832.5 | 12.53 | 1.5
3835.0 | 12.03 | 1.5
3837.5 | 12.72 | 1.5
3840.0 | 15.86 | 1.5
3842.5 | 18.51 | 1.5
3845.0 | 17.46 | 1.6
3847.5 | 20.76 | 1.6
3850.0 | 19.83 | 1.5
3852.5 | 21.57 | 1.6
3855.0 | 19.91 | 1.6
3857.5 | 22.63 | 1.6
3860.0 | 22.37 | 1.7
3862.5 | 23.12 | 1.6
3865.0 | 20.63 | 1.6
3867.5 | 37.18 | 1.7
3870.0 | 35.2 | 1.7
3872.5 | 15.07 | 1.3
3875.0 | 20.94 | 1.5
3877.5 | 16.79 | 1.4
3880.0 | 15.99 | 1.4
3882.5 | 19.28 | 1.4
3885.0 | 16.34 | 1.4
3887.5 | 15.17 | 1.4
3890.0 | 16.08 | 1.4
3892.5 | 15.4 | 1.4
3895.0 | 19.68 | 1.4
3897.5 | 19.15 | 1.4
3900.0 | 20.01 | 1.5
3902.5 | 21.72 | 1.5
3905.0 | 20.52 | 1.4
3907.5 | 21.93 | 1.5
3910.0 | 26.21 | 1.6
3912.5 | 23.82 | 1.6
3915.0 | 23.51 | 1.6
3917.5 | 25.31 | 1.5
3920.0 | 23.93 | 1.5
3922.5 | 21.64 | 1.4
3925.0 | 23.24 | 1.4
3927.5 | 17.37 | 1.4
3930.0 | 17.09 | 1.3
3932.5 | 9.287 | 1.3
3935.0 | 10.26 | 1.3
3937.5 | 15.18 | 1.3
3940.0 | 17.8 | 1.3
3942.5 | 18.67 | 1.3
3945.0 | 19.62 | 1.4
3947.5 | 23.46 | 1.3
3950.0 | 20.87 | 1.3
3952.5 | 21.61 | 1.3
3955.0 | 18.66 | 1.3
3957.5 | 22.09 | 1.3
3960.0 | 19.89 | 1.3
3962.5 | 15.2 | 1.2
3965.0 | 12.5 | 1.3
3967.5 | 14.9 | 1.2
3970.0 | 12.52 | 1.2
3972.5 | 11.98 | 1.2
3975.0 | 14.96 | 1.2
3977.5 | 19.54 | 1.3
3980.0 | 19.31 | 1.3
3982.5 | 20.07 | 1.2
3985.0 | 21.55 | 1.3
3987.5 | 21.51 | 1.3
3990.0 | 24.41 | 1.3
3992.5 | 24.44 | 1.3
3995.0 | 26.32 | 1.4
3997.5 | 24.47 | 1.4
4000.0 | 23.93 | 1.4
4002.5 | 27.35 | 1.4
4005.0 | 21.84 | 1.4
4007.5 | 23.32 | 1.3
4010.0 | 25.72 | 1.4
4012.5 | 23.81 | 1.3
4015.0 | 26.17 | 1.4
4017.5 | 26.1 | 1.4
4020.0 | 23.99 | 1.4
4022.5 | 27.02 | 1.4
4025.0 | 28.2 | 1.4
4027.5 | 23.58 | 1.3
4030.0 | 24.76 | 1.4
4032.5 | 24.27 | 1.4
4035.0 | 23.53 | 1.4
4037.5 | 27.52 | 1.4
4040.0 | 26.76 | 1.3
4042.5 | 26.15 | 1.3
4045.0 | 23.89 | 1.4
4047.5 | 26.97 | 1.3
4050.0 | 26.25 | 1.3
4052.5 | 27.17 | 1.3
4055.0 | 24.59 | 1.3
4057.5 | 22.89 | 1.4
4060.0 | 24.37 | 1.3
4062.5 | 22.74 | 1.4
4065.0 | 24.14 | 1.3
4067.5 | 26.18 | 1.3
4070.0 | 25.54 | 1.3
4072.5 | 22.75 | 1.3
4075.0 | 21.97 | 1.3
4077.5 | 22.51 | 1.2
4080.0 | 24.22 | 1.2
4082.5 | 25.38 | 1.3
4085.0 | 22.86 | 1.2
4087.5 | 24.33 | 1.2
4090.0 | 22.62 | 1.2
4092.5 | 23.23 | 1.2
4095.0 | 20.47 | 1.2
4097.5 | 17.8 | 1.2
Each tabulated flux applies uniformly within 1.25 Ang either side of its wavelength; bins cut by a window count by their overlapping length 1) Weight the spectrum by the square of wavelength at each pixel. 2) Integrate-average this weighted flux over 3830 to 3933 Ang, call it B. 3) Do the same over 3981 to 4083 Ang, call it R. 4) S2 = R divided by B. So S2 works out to 1.33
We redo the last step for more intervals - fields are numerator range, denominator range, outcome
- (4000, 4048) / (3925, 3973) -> 1.54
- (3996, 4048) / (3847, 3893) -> 1.31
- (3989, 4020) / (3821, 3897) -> 1.40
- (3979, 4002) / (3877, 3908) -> 1.33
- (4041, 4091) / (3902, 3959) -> 1.30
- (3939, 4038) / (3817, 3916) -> 1.17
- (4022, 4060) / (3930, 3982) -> 1.57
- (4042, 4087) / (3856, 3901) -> 1.30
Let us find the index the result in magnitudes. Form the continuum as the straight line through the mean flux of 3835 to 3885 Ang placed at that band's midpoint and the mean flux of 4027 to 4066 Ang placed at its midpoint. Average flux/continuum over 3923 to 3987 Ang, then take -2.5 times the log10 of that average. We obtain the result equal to 0.28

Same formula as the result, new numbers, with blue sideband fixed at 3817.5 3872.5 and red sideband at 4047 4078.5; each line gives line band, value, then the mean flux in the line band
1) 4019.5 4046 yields -0.07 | 25.5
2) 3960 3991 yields 0.28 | 17.4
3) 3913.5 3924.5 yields -0.11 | 23.6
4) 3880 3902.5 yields 0.17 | 17.8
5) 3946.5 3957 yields 0.04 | 21.2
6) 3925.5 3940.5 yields 0.42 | 14.8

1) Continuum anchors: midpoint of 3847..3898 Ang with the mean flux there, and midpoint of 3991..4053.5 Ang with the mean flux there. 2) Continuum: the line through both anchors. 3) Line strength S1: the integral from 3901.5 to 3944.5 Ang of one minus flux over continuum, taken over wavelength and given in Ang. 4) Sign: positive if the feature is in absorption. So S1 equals 4.5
